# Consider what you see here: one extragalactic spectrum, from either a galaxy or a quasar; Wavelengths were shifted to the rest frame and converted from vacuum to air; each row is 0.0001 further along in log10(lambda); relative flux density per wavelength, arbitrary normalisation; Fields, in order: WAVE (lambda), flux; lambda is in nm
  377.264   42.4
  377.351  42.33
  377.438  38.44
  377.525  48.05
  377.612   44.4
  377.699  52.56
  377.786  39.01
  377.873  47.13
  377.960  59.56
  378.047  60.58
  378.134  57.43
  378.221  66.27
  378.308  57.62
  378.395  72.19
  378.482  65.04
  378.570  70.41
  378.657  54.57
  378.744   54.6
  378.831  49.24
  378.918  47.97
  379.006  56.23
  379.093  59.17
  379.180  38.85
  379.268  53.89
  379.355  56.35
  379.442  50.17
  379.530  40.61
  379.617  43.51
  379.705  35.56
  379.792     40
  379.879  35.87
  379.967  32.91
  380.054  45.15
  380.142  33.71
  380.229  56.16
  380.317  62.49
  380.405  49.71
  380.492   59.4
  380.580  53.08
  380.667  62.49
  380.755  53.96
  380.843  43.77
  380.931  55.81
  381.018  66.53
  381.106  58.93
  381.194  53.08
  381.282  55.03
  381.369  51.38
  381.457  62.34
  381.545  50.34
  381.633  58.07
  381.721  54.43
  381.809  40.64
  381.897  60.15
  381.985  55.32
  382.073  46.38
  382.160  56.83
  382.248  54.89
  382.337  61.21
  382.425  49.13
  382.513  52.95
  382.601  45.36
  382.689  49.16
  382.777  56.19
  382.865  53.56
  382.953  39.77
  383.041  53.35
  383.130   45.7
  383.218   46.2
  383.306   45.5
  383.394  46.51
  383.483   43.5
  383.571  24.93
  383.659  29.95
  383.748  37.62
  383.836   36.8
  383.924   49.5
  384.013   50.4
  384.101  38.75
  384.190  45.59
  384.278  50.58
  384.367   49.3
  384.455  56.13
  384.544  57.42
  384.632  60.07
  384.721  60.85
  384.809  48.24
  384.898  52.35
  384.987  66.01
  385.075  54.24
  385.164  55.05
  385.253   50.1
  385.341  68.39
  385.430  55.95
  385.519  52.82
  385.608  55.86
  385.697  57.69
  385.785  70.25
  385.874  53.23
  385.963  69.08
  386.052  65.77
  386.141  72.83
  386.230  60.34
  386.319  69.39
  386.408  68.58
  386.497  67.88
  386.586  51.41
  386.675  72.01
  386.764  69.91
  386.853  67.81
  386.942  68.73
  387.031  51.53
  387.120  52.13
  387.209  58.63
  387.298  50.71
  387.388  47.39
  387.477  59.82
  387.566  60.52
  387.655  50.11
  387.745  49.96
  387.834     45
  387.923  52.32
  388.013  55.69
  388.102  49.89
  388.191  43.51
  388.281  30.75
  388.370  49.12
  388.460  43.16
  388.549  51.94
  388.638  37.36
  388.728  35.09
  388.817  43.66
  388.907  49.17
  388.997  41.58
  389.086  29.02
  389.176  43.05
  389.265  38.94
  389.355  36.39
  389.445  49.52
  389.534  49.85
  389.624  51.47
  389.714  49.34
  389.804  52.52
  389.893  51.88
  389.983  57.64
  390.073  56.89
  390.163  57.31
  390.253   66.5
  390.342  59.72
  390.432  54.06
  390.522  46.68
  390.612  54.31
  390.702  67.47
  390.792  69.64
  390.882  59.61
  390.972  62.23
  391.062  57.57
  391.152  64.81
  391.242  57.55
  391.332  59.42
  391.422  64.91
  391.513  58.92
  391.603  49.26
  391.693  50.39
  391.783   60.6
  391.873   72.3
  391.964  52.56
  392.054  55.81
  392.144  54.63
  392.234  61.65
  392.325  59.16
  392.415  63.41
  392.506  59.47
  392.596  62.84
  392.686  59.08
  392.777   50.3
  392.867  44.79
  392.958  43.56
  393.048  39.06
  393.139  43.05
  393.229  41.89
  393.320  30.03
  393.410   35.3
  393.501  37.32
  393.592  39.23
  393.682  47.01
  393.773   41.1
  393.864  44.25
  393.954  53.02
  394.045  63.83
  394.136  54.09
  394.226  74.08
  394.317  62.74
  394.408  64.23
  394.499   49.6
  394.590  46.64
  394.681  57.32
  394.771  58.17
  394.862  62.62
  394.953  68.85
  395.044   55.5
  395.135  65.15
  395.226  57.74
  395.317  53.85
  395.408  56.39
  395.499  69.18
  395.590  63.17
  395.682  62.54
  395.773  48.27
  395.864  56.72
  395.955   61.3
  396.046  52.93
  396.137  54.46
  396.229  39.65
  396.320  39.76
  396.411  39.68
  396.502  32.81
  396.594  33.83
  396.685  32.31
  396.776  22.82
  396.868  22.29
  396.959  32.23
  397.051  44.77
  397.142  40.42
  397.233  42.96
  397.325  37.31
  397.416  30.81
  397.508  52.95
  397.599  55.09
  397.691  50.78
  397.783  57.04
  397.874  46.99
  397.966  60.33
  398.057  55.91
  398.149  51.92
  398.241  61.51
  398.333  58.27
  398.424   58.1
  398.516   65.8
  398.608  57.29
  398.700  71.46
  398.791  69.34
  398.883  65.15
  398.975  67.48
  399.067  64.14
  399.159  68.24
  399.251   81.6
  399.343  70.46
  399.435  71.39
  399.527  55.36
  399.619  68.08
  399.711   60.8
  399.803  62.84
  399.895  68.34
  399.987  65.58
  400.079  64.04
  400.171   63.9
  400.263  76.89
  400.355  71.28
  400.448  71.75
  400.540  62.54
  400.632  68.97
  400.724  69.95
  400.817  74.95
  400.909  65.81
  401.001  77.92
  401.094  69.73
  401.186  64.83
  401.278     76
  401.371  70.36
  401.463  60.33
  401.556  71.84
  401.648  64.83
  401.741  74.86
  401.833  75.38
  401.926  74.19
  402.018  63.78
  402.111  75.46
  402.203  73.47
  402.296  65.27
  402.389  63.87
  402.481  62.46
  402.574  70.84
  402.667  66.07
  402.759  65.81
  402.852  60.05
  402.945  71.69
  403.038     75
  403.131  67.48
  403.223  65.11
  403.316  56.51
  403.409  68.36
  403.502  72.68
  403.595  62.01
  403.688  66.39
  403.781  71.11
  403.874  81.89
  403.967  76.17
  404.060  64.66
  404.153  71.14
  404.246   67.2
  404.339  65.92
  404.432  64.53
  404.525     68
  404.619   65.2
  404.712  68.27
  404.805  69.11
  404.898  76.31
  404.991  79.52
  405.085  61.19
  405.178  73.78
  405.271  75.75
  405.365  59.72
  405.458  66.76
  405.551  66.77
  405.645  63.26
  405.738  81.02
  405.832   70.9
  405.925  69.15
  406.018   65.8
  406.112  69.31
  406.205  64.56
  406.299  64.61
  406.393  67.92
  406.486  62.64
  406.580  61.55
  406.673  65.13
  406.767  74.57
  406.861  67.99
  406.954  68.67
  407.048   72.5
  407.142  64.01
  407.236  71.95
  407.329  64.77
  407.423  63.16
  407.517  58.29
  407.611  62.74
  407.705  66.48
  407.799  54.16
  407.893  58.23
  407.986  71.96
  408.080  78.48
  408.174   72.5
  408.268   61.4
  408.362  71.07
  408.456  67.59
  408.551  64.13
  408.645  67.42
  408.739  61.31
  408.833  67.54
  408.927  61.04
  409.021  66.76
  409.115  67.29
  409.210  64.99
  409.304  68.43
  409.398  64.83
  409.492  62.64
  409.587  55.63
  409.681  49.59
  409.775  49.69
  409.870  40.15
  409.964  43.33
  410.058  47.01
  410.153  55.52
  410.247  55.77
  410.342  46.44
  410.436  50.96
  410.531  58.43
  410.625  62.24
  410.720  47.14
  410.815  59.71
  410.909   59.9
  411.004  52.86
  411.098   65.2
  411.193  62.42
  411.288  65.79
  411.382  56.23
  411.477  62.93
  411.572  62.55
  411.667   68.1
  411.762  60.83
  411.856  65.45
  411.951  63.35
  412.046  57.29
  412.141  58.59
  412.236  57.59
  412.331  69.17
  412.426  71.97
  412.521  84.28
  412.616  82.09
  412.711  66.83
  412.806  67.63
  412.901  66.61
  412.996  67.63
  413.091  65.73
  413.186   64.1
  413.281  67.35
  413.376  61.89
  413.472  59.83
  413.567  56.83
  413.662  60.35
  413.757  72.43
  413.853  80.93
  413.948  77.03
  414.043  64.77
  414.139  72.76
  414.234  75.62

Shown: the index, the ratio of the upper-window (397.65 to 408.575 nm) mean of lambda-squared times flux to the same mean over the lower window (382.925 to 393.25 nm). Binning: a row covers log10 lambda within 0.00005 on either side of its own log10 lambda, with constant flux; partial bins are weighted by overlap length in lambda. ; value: 1.36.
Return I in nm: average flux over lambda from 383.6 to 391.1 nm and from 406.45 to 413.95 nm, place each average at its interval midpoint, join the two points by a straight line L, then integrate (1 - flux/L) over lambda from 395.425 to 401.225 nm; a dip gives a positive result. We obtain 0.10 nm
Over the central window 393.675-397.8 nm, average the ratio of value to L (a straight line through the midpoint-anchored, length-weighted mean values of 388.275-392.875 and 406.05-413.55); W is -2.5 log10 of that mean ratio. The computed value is 0.117 mag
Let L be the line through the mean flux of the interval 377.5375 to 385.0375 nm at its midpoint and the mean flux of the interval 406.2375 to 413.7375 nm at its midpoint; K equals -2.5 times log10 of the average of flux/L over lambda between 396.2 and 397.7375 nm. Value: 0.44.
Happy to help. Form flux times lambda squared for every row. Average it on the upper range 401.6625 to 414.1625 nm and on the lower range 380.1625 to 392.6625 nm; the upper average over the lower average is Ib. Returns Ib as 1.4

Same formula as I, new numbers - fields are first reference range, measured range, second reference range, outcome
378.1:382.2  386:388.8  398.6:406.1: 0.14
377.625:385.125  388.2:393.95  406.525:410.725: 0.43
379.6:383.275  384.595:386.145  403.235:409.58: -0.16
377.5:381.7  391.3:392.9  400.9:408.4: 0.07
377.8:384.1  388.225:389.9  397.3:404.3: 0.39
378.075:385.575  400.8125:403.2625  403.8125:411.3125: -0.30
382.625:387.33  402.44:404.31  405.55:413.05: -0.21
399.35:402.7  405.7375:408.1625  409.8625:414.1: -0.06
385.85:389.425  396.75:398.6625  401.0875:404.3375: 0.46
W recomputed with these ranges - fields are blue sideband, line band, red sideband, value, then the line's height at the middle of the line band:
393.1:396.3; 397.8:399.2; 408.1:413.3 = -0.11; 55.4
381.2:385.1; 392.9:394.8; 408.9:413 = 0.11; 54.2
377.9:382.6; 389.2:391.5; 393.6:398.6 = -0.08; 51.9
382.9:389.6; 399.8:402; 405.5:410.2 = -0.16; 60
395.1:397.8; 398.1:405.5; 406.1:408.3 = -0.20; 56.4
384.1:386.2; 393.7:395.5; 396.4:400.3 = -0.04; 55.7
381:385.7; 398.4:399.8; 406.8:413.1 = -0.15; 58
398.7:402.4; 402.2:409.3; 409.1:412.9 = -0.05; 64.6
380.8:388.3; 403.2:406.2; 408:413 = -0.15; 60.1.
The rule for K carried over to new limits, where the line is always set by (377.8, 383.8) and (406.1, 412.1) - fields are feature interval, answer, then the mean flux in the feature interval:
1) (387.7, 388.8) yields 0.19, 45.3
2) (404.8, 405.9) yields -0.16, 70.4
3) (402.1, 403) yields -0.13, 67.3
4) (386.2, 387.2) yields -0.19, 63.5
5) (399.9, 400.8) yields -0.17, 68.5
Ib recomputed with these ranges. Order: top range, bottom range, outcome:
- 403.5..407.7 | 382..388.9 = 1.43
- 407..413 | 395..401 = 1.16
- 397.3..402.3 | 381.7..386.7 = 1.32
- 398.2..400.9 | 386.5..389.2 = 1.40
